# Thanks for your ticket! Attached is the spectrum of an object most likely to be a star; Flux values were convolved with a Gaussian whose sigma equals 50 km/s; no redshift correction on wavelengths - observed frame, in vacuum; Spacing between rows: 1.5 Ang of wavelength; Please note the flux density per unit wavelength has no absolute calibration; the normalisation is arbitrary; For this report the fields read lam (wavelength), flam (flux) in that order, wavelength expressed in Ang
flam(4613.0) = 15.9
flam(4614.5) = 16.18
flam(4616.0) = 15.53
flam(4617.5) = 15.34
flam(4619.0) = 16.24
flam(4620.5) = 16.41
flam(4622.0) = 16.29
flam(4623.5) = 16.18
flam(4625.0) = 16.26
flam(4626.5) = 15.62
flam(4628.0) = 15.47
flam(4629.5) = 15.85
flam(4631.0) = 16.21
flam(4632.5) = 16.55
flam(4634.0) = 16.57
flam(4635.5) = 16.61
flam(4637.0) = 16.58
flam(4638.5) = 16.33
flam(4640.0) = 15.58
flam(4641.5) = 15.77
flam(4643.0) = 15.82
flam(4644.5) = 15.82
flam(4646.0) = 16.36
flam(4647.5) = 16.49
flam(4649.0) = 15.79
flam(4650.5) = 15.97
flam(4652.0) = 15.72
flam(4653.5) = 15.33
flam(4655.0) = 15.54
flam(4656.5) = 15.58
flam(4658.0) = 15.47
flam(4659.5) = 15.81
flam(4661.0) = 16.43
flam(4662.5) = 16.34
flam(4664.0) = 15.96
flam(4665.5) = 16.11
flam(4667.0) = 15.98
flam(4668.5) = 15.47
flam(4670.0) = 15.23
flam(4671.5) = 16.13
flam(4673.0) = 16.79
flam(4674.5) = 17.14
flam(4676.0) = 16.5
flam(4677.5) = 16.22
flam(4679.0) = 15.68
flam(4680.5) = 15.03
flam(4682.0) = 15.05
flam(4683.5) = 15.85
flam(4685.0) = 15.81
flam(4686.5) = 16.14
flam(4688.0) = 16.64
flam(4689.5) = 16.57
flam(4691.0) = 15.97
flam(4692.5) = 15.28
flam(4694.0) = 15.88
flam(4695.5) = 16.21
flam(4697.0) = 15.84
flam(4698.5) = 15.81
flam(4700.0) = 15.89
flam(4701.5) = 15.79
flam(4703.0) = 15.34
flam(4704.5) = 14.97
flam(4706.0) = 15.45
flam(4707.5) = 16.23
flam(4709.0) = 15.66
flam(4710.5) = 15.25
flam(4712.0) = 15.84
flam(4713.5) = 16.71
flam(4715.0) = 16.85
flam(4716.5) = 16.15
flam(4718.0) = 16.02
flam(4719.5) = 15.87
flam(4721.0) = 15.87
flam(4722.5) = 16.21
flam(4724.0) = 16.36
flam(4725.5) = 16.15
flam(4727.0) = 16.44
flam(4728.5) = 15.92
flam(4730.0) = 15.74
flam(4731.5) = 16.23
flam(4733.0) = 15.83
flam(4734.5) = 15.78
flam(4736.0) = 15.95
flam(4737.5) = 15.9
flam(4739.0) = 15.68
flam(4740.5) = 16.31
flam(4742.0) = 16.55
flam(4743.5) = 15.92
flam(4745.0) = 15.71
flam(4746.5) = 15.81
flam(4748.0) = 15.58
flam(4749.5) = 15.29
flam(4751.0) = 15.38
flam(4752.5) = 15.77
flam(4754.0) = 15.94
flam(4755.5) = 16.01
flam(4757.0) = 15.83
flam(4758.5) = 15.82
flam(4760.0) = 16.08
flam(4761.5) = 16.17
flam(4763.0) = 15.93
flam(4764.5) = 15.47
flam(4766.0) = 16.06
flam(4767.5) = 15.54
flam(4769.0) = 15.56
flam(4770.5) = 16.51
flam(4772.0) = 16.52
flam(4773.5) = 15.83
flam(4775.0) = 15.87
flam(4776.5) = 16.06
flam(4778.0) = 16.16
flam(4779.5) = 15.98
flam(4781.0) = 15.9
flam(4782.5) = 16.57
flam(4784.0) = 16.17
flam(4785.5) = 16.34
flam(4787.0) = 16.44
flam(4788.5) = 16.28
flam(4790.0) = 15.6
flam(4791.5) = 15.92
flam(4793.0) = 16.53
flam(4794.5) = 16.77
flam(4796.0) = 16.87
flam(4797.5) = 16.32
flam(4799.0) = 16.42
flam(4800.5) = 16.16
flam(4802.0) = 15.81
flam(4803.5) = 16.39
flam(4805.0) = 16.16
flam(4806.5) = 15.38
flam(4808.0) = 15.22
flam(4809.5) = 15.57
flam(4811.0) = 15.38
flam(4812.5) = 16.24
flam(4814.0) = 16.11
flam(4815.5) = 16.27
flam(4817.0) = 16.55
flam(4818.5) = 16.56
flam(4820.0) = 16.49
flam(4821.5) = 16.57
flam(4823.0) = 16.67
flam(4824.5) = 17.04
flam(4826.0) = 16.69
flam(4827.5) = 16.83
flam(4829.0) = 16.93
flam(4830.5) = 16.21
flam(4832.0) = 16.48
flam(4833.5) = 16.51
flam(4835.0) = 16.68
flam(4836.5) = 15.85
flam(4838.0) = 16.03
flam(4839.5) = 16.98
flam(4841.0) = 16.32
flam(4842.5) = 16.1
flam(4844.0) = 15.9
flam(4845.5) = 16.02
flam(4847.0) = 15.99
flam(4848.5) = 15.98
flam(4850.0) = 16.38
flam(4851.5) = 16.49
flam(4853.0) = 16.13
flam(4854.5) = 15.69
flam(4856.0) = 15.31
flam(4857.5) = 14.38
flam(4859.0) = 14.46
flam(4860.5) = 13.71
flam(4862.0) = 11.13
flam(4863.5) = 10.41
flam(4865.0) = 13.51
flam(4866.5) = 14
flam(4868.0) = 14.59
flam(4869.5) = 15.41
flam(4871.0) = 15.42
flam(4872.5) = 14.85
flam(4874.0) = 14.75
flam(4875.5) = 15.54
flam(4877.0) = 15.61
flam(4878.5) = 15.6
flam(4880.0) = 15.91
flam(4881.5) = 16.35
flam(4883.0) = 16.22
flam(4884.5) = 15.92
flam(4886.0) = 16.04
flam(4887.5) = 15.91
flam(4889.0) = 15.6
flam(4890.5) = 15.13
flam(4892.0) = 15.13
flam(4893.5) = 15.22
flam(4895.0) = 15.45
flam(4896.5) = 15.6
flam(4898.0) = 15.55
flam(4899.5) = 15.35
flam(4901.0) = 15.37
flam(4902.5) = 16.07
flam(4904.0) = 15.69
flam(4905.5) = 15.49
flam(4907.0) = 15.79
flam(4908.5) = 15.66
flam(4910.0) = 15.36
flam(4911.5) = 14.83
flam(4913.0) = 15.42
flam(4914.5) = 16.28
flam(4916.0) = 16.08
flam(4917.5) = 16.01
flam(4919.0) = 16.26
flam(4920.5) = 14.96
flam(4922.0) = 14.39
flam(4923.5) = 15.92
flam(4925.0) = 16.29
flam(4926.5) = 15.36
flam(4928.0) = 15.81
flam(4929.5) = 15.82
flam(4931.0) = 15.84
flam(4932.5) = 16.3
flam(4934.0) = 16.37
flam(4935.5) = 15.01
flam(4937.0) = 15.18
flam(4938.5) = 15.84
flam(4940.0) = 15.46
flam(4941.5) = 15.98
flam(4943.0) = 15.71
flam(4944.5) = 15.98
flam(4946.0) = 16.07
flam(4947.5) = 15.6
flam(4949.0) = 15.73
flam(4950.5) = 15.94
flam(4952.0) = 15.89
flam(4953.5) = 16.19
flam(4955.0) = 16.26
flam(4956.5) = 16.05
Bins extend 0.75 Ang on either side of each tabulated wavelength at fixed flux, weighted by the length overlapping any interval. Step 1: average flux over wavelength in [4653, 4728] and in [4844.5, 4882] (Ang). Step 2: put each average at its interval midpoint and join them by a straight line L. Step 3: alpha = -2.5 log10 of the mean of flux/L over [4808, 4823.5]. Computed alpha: -0.07 mag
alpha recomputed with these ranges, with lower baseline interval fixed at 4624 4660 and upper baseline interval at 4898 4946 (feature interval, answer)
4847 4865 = 0.084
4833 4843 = -0.040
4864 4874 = 0.086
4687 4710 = 0.005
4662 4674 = -0.005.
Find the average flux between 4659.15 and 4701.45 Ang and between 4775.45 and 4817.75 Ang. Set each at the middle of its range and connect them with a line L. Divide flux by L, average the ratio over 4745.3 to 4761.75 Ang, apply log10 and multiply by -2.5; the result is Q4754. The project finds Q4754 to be 0.020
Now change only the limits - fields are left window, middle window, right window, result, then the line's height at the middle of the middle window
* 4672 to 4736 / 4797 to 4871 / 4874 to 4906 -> 0.00 mag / 15.7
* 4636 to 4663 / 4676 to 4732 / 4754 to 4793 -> 0.00 mag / 16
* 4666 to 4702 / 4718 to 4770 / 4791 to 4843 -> 0.01 mag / 16.1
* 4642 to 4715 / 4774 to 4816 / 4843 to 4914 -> -0.04 mag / 15.5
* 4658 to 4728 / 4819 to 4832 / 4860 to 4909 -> -0.09 mag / 15.4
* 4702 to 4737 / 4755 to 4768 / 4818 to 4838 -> 0.02 mag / 16.2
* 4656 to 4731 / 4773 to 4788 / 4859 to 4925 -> -0.04 mag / 15.6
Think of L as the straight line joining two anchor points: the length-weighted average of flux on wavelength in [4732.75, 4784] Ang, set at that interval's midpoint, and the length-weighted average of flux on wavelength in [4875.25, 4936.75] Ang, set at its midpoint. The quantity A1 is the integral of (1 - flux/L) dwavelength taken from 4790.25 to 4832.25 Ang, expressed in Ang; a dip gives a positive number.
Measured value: -1.2 Ang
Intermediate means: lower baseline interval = 15.9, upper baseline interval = 15.7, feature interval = 16.3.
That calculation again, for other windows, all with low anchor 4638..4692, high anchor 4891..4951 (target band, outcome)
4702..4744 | -0.2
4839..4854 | -0.4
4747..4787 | -0.3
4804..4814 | 0.0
